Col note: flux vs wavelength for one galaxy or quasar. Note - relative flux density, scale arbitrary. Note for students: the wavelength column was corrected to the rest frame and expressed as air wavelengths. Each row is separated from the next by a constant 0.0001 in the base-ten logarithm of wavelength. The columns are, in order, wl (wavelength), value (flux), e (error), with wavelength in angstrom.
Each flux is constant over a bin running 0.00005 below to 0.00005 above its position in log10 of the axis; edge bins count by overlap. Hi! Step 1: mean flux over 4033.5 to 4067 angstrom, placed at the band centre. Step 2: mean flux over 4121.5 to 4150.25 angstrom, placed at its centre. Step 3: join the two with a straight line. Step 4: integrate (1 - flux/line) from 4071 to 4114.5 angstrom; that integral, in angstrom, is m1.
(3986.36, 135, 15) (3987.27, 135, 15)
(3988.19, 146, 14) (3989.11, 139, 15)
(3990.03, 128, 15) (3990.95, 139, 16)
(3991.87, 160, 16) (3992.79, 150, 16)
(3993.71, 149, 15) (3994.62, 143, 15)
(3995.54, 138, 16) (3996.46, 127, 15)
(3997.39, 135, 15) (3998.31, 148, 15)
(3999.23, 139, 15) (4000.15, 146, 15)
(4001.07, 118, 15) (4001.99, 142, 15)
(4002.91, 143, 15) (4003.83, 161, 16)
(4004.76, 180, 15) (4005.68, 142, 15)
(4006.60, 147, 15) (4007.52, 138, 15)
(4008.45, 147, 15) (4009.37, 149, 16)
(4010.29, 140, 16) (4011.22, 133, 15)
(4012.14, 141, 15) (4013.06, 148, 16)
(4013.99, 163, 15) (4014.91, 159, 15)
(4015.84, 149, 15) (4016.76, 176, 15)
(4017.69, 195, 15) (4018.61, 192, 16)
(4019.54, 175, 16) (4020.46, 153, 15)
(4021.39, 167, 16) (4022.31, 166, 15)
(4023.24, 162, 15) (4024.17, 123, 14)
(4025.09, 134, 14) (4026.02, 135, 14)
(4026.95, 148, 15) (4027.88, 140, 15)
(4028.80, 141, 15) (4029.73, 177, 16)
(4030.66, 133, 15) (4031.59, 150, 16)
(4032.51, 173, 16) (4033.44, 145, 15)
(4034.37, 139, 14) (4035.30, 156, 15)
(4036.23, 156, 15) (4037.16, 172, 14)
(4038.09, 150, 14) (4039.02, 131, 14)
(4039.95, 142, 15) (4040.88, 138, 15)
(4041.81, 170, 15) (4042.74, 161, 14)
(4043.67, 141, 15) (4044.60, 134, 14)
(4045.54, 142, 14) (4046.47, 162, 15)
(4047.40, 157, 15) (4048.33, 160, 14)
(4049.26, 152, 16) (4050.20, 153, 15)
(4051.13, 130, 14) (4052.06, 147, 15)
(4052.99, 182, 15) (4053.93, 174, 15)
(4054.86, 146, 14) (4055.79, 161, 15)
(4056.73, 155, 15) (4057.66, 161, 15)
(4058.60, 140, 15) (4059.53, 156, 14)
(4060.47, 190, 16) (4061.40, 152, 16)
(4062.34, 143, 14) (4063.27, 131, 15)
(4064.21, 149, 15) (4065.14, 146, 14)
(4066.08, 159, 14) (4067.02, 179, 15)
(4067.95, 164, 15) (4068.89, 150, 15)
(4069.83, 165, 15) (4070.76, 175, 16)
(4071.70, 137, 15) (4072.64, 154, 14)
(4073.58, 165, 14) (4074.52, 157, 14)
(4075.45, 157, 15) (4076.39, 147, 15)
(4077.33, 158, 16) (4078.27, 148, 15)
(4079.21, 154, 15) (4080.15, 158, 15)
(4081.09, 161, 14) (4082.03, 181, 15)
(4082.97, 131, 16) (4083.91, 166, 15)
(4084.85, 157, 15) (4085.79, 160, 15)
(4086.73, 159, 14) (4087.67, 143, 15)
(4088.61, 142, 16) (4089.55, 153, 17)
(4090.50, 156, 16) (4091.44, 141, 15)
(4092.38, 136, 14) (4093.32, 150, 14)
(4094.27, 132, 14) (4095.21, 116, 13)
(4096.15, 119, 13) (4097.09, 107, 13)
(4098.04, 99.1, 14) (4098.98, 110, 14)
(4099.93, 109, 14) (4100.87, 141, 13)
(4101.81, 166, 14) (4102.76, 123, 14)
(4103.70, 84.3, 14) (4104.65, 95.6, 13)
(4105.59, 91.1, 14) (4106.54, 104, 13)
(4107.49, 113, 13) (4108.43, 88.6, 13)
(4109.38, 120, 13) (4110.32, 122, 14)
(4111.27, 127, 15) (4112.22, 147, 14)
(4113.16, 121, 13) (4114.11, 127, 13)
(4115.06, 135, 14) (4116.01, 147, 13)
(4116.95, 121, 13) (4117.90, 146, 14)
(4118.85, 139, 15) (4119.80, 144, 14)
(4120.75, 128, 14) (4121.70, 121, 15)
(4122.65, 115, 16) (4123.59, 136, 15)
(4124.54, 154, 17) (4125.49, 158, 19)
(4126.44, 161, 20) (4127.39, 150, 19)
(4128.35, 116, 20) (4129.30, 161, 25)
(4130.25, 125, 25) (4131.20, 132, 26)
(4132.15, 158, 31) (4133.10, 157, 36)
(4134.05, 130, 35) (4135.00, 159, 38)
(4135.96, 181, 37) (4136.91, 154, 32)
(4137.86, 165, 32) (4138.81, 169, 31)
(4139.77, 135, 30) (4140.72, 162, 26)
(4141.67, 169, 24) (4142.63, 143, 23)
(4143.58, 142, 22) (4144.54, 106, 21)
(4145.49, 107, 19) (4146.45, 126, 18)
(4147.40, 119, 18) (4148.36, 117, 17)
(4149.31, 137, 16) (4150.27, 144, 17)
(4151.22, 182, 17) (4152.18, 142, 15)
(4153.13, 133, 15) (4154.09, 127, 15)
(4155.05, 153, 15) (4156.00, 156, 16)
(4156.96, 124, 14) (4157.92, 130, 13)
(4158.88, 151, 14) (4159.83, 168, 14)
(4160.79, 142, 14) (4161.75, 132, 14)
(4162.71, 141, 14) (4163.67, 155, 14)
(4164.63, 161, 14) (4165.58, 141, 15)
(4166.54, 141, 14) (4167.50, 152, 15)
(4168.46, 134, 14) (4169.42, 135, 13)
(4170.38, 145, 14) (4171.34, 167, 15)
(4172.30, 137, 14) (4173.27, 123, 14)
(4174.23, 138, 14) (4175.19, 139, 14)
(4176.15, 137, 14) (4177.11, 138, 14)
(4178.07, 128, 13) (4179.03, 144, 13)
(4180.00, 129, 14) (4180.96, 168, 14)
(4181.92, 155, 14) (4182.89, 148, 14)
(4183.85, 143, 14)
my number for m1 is 3.56 angstrom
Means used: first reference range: 153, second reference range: 142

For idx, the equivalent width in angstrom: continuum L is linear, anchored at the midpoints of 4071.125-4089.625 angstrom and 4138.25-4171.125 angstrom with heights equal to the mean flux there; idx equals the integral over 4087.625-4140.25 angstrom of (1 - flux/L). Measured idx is 5.36 angstrom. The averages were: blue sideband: 155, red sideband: 142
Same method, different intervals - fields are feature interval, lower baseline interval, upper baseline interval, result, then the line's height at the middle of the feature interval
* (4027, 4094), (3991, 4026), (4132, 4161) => -2.34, 148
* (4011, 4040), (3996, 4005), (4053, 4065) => -1.17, 148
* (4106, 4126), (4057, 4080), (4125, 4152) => 2.60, 149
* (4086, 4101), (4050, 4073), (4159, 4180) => 1.95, 152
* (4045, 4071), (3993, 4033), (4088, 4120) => -3.43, 138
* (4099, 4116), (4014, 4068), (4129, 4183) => 3.35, 148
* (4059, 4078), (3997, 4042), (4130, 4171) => -1.04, 148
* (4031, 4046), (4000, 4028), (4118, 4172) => 0.07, 151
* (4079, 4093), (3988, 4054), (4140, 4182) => -0.68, 146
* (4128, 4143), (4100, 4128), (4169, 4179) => -2.19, 132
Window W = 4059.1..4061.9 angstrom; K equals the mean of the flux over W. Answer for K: 166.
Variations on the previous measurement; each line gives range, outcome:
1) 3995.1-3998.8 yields 137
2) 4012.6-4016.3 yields 155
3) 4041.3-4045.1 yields 151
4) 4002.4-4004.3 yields 151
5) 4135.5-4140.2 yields 161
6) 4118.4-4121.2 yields 137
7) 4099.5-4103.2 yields 135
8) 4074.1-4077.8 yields 155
